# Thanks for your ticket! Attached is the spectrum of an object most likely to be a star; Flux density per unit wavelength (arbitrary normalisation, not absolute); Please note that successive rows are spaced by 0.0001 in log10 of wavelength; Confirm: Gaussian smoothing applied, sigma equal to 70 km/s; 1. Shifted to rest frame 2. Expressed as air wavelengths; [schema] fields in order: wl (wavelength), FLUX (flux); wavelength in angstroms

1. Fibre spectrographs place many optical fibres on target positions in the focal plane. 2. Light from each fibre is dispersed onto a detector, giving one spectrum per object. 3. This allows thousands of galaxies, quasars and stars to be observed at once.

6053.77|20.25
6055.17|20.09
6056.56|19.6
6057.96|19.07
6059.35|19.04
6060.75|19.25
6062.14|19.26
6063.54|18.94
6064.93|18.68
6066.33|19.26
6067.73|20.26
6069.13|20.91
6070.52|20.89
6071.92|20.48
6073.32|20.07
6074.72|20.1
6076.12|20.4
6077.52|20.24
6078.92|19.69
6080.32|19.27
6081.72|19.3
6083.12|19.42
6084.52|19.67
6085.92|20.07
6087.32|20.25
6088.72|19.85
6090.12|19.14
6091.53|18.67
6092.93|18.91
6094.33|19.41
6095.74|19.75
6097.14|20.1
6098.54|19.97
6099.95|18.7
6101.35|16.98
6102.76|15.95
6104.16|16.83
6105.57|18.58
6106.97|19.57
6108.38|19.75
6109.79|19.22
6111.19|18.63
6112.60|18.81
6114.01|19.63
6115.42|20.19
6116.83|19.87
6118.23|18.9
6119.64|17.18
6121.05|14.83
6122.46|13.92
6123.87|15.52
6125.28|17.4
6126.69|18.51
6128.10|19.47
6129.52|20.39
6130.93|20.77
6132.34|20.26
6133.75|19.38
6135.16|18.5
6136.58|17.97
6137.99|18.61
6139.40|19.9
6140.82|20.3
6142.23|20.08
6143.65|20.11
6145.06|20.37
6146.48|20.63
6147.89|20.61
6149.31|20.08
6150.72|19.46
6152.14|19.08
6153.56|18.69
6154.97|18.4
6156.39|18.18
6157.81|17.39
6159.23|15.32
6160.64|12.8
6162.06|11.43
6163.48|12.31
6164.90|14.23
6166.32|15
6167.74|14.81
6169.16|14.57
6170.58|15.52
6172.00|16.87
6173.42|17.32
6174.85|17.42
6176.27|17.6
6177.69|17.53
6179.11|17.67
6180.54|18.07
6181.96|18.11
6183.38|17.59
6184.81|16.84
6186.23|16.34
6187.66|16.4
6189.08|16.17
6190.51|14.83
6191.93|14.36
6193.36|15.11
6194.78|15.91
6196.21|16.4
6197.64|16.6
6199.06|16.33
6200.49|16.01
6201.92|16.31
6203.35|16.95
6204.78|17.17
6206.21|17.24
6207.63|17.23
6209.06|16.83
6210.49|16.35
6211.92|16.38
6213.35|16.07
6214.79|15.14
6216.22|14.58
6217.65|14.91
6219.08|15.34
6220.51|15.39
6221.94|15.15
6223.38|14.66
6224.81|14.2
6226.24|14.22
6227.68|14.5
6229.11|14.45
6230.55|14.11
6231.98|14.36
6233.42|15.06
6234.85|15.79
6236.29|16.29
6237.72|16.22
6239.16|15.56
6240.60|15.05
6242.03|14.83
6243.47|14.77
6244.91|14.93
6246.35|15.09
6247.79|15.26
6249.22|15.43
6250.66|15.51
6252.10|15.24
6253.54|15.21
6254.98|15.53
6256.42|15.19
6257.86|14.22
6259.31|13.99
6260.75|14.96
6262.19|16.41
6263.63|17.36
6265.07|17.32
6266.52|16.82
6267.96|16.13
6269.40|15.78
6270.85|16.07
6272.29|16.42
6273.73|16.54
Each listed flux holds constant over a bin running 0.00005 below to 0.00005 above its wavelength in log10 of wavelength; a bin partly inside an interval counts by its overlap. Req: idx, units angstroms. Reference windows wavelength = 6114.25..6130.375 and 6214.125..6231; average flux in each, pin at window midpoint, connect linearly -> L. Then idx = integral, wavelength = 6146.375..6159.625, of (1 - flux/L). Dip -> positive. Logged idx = -1.4 angstroms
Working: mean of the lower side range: 17.9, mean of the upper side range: 14.7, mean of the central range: 18.8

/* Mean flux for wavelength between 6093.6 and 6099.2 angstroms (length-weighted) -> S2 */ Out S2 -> 19.8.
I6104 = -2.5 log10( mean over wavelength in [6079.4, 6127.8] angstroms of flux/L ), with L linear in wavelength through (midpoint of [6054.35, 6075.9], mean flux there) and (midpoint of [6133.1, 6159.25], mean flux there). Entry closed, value 0.05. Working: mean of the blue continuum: 19.7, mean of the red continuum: 19.2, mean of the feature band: 18.6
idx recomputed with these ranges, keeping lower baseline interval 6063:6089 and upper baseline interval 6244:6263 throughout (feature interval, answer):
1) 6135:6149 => -1.27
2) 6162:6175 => 1.79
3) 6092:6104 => 0.42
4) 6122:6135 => -0.01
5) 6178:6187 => -0.20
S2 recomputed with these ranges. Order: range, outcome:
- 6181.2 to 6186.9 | 17.2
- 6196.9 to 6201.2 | 16.3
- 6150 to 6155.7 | 18.9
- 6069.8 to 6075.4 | 20.4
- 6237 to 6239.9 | 15.9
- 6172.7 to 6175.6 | 17.3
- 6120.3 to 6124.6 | 14.8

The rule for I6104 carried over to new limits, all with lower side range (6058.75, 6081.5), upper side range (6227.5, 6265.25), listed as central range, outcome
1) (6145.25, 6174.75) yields 0.05 mag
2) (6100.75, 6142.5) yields 0.00 mag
